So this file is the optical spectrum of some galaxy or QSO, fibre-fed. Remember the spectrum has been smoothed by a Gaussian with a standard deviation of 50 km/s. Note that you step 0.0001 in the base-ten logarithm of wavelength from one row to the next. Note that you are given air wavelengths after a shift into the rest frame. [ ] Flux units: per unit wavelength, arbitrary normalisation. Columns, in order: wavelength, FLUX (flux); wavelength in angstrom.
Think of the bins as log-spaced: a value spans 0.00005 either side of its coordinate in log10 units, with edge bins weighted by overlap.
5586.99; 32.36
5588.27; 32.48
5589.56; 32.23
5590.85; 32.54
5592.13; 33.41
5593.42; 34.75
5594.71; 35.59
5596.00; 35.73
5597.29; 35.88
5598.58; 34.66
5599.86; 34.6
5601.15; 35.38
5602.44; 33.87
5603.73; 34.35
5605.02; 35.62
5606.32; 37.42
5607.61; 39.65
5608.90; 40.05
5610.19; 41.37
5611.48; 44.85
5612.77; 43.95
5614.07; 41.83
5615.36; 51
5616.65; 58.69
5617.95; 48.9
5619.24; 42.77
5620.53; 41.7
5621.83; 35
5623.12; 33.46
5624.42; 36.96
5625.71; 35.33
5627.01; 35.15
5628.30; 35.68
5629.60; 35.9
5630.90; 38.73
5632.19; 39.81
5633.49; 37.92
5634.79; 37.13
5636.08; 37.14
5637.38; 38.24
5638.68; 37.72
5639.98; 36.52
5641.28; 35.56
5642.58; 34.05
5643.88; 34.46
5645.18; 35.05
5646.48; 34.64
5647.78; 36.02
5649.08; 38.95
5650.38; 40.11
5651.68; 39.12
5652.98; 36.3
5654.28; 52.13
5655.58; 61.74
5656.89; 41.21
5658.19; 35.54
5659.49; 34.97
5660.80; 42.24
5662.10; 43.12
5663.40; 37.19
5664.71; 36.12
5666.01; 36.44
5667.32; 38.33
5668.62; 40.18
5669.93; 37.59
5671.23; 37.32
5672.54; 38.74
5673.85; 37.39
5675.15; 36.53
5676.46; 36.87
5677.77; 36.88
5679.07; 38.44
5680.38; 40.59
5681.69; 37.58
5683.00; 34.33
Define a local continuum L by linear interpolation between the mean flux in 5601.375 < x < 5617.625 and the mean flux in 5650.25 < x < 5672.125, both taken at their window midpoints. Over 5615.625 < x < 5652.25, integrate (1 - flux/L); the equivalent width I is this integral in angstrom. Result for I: 2.6 angstrom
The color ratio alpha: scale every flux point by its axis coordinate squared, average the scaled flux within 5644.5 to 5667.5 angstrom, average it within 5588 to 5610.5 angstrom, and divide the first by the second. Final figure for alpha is 1.15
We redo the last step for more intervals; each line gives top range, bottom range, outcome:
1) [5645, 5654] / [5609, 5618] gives 0.82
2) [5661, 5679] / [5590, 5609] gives 1.10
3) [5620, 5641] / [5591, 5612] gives 1.02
